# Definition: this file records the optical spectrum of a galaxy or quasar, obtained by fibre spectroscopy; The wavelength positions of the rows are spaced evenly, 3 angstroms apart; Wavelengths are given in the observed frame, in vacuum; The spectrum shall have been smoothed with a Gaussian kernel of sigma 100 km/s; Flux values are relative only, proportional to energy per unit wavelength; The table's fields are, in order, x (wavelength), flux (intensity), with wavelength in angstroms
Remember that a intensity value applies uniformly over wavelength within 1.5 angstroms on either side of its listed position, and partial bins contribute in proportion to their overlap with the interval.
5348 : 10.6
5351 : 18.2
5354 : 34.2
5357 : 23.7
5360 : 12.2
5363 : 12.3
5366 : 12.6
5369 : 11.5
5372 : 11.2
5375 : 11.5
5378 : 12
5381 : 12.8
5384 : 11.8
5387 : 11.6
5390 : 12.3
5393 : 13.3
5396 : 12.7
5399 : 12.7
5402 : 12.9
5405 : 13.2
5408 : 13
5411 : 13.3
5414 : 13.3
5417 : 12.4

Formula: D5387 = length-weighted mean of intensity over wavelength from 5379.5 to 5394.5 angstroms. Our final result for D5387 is 12.4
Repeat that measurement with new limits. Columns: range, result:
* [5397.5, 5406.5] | 12.9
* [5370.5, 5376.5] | 11.3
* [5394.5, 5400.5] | 12.7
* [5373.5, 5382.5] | 12.1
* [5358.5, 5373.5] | 12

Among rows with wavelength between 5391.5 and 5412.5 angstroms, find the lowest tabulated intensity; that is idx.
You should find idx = 12.7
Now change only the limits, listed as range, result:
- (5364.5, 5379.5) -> 11.2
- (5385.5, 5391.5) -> 11.6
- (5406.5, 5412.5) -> 13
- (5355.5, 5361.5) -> 12.2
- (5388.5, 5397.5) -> 12.3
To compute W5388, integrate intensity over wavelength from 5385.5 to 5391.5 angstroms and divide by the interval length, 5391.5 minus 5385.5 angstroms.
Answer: 12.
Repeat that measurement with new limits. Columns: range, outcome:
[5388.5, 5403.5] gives 12.8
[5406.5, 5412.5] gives 13.2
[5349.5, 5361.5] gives 22.1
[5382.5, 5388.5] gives 11.7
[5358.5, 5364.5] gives 12.2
